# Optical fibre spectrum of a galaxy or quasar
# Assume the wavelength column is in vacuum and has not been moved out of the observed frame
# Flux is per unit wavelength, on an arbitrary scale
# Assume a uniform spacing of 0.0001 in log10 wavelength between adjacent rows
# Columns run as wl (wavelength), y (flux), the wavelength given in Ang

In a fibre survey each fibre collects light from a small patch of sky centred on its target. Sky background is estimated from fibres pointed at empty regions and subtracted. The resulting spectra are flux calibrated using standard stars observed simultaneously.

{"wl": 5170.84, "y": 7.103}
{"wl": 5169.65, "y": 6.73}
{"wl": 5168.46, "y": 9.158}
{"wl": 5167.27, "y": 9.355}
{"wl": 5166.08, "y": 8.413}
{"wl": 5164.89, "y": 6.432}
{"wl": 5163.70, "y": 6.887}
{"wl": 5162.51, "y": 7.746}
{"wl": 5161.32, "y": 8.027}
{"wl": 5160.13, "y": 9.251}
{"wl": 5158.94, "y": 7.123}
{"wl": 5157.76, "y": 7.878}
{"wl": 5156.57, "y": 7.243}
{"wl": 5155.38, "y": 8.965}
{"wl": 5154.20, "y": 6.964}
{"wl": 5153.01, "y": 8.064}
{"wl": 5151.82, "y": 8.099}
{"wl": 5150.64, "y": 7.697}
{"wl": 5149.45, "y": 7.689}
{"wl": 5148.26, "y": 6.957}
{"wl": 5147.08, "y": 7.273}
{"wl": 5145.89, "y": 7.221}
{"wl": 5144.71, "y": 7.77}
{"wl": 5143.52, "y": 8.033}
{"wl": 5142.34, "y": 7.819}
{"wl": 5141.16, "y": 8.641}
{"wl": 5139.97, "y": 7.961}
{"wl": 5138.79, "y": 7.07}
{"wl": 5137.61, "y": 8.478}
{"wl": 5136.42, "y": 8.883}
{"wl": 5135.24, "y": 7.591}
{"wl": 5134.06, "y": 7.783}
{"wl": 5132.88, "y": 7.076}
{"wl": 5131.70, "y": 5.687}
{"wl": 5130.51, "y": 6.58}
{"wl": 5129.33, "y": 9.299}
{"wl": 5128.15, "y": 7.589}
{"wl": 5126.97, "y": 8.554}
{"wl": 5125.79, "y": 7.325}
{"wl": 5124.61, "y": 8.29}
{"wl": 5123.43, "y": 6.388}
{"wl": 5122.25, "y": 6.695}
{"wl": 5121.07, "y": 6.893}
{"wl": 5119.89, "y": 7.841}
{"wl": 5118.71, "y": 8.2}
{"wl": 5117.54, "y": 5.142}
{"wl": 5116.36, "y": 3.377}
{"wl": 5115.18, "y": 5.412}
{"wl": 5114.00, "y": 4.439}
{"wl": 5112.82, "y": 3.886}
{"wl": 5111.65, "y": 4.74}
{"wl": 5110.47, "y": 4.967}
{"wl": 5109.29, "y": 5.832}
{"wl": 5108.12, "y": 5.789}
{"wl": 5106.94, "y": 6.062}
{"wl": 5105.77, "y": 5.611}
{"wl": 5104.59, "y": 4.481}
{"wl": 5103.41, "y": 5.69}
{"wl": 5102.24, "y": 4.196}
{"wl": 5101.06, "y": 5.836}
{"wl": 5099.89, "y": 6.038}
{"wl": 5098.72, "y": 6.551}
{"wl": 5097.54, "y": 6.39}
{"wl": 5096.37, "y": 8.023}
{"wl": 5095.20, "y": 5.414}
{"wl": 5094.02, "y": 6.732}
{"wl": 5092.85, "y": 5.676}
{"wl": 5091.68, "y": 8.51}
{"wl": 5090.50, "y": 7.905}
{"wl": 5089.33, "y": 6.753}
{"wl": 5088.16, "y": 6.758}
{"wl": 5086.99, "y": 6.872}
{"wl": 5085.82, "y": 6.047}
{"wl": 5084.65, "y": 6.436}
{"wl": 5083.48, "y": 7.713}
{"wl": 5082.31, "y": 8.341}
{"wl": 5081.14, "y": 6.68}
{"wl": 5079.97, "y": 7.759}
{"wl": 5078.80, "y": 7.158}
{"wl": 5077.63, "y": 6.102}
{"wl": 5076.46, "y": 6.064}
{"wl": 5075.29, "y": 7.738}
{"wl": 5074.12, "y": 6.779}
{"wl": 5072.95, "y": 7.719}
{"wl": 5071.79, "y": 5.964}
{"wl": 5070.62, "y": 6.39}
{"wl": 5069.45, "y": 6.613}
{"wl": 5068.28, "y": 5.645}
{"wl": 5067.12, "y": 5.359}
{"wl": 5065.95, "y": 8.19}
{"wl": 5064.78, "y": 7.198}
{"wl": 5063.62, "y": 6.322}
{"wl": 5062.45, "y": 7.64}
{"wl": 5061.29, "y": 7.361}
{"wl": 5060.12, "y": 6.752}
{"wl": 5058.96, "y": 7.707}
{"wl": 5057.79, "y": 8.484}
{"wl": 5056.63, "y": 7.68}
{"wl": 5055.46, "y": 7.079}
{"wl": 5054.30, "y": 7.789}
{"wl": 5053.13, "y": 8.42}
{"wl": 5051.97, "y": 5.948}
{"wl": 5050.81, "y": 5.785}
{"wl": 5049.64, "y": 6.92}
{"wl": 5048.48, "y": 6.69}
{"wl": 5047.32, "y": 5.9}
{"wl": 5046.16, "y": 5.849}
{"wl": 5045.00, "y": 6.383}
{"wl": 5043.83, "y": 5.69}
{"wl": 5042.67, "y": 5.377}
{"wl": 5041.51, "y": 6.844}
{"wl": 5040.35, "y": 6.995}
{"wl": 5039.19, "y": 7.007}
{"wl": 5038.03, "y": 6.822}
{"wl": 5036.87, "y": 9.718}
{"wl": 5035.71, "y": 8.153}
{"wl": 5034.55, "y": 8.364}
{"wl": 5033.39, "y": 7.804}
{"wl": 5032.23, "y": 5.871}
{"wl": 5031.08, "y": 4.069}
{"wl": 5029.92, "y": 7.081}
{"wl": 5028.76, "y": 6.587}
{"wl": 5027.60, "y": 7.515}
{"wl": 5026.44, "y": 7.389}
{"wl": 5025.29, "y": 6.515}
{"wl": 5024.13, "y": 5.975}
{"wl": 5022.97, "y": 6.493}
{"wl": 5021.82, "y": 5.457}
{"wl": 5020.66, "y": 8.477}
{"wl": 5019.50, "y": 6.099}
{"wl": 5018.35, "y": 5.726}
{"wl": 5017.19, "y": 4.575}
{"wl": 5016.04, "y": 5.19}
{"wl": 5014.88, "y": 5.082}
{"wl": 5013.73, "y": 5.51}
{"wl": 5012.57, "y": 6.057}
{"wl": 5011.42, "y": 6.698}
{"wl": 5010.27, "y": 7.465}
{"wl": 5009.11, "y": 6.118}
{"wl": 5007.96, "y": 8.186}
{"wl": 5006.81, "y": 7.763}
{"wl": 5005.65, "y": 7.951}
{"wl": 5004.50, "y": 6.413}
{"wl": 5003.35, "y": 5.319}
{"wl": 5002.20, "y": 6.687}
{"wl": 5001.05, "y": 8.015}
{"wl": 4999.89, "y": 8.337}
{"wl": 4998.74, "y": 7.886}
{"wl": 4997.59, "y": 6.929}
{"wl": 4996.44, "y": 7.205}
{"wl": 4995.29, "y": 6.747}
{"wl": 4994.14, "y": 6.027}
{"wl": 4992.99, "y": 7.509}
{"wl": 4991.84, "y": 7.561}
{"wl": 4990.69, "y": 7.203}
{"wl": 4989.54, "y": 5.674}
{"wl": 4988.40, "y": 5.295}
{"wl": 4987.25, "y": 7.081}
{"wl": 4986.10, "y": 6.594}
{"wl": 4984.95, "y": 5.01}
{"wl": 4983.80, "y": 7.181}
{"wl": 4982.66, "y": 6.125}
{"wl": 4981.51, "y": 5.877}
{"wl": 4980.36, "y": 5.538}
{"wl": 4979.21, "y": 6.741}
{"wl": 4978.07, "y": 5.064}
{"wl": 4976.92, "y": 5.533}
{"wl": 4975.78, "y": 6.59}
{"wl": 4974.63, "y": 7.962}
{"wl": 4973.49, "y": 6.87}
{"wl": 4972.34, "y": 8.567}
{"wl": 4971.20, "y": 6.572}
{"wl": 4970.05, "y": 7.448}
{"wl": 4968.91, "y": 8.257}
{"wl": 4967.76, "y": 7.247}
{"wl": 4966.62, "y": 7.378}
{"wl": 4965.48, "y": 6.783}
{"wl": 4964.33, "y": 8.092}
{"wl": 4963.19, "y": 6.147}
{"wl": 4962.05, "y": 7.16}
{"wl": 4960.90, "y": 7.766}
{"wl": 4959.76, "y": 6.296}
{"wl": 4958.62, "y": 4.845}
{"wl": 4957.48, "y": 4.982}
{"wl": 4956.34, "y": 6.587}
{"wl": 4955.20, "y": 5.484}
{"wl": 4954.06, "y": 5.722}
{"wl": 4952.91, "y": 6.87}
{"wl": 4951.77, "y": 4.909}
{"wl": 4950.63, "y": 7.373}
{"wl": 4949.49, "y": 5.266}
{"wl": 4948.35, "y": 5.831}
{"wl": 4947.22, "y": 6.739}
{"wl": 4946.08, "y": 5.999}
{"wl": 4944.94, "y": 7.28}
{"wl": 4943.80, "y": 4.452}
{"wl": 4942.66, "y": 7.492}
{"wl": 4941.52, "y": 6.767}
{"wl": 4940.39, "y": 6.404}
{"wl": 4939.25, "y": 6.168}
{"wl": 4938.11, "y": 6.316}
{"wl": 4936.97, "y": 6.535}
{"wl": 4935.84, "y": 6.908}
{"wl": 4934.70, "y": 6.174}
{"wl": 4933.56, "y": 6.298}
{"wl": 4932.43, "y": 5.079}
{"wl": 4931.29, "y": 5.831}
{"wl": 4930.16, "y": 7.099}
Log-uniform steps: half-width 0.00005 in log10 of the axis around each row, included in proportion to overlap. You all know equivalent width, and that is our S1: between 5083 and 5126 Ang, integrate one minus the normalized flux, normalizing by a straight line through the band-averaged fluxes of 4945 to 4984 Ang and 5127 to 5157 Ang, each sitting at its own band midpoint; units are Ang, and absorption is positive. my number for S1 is 7.43 Ang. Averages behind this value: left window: 6.53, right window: 7.72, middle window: 6.17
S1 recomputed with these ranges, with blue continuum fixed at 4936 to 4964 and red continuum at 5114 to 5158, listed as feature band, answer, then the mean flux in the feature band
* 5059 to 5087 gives 0.44 Ang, 6.89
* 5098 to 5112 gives 3.28 Ang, 5.5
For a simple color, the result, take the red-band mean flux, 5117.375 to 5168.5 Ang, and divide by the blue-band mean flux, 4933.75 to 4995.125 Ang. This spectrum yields 1.2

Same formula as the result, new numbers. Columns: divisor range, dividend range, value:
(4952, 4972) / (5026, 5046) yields 1.03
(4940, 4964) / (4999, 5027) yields 1.06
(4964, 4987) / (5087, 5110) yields 0.92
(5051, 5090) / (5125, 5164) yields 1.11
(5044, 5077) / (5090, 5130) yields 0.92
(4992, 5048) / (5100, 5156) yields 1.02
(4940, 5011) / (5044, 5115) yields 0.98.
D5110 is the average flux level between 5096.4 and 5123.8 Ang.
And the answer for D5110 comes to 5.71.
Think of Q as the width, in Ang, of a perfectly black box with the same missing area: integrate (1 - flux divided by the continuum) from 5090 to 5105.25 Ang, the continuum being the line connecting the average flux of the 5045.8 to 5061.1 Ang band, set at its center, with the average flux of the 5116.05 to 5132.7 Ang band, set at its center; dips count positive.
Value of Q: 1.71 Ang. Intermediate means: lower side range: 7.03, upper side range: 7.05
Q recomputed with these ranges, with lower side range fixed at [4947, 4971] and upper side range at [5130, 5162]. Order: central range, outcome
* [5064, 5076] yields 0.8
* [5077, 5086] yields 0.3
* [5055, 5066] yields -0.4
